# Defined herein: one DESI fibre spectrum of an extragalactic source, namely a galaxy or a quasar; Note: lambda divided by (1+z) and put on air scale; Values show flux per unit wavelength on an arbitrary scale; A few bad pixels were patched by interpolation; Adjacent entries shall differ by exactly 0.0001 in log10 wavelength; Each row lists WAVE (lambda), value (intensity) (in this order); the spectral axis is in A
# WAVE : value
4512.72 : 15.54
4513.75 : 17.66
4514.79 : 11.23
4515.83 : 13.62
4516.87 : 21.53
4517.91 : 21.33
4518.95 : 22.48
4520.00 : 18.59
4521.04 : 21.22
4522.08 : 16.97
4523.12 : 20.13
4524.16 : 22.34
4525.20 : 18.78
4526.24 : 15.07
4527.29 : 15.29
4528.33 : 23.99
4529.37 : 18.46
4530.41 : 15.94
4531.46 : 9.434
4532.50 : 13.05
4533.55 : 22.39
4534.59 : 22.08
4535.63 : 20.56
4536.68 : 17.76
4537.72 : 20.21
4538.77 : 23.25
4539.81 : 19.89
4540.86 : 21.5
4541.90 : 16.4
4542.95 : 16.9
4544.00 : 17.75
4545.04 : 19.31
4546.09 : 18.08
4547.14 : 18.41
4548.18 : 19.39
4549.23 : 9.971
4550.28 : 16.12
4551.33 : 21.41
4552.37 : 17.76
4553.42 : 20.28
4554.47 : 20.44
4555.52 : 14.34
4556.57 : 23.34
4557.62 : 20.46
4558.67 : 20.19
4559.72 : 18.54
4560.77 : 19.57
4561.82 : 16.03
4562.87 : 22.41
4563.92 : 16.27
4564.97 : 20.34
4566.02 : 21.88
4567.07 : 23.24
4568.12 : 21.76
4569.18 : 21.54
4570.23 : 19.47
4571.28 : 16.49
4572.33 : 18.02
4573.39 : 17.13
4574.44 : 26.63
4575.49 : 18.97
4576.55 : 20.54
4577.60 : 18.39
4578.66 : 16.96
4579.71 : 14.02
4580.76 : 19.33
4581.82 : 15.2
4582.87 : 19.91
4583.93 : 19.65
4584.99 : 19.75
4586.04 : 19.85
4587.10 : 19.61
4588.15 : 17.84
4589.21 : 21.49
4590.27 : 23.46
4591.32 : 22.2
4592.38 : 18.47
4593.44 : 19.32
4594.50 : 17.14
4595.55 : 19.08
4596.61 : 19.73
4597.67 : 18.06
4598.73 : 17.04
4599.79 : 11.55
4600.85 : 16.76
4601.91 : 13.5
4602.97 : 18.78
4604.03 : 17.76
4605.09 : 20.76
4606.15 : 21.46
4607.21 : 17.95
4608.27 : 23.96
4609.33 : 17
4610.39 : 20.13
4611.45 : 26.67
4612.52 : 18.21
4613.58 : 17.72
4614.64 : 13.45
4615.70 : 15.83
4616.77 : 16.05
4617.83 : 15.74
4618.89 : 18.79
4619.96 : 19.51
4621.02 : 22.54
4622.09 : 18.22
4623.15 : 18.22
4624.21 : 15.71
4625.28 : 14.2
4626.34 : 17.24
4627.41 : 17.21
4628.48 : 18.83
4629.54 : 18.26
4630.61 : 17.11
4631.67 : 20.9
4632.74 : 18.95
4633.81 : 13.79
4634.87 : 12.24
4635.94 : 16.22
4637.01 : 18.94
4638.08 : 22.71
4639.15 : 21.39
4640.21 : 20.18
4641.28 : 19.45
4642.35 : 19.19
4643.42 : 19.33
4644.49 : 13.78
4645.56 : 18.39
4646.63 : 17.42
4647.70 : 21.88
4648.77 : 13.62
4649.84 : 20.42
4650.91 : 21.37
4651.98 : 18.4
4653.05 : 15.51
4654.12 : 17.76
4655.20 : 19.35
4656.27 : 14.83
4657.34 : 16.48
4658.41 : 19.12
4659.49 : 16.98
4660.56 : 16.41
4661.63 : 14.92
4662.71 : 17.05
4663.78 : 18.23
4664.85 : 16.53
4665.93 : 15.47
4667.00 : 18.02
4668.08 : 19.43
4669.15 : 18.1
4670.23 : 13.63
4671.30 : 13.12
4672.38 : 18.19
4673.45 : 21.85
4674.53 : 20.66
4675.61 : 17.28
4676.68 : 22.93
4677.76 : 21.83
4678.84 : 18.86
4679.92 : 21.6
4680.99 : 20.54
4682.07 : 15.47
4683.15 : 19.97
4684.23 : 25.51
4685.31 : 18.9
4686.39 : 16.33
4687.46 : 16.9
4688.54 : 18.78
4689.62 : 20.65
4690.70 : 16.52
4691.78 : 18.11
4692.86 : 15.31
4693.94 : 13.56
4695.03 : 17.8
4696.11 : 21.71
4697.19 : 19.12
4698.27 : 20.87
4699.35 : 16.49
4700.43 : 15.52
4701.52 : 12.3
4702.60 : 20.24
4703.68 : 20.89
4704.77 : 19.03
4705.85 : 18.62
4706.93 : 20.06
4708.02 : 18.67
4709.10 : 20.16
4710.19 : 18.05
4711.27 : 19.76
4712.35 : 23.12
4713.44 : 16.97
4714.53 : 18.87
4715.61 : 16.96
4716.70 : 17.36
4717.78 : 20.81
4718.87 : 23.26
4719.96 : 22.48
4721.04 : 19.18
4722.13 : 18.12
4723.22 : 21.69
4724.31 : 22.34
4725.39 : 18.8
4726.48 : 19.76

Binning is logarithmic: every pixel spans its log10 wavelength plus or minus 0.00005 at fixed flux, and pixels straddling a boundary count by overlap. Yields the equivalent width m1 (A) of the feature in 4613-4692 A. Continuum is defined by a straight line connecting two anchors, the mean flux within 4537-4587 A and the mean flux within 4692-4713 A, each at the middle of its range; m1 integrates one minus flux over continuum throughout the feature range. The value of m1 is 2.73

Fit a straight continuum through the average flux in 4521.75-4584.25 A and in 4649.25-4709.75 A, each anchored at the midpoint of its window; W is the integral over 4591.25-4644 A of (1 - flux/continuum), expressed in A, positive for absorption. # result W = 0.87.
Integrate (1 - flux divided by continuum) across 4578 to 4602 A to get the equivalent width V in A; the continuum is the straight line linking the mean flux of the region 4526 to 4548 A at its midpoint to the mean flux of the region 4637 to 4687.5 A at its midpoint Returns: 0.1 A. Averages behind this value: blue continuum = 18.4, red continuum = 18.4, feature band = 18.3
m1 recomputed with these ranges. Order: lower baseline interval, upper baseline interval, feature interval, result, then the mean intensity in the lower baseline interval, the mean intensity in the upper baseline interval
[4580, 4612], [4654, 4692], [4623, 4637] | 1.4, 19.1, 18.2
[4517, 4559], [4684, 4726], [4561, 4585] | -0.6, 18.8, 18.9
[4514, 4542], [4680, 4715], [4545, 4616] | -1.0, 18.7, 18.6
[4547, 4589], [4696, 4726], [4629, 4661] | 2.0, 19.1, 19.3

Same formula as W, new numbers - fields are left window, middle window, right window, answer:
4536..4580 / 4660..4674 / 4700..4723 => 1.55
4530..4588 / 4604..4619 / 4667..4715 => 0.00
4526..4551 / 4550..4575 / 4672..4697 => -2.16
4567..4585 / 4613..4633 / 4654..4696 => 1.12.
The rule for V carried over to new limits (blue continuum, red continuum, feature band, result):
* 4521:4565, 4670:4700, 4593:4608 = 0.6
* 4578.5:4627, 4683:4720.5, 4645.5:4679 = 1.3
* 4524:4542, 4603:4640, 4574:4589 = -0.4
